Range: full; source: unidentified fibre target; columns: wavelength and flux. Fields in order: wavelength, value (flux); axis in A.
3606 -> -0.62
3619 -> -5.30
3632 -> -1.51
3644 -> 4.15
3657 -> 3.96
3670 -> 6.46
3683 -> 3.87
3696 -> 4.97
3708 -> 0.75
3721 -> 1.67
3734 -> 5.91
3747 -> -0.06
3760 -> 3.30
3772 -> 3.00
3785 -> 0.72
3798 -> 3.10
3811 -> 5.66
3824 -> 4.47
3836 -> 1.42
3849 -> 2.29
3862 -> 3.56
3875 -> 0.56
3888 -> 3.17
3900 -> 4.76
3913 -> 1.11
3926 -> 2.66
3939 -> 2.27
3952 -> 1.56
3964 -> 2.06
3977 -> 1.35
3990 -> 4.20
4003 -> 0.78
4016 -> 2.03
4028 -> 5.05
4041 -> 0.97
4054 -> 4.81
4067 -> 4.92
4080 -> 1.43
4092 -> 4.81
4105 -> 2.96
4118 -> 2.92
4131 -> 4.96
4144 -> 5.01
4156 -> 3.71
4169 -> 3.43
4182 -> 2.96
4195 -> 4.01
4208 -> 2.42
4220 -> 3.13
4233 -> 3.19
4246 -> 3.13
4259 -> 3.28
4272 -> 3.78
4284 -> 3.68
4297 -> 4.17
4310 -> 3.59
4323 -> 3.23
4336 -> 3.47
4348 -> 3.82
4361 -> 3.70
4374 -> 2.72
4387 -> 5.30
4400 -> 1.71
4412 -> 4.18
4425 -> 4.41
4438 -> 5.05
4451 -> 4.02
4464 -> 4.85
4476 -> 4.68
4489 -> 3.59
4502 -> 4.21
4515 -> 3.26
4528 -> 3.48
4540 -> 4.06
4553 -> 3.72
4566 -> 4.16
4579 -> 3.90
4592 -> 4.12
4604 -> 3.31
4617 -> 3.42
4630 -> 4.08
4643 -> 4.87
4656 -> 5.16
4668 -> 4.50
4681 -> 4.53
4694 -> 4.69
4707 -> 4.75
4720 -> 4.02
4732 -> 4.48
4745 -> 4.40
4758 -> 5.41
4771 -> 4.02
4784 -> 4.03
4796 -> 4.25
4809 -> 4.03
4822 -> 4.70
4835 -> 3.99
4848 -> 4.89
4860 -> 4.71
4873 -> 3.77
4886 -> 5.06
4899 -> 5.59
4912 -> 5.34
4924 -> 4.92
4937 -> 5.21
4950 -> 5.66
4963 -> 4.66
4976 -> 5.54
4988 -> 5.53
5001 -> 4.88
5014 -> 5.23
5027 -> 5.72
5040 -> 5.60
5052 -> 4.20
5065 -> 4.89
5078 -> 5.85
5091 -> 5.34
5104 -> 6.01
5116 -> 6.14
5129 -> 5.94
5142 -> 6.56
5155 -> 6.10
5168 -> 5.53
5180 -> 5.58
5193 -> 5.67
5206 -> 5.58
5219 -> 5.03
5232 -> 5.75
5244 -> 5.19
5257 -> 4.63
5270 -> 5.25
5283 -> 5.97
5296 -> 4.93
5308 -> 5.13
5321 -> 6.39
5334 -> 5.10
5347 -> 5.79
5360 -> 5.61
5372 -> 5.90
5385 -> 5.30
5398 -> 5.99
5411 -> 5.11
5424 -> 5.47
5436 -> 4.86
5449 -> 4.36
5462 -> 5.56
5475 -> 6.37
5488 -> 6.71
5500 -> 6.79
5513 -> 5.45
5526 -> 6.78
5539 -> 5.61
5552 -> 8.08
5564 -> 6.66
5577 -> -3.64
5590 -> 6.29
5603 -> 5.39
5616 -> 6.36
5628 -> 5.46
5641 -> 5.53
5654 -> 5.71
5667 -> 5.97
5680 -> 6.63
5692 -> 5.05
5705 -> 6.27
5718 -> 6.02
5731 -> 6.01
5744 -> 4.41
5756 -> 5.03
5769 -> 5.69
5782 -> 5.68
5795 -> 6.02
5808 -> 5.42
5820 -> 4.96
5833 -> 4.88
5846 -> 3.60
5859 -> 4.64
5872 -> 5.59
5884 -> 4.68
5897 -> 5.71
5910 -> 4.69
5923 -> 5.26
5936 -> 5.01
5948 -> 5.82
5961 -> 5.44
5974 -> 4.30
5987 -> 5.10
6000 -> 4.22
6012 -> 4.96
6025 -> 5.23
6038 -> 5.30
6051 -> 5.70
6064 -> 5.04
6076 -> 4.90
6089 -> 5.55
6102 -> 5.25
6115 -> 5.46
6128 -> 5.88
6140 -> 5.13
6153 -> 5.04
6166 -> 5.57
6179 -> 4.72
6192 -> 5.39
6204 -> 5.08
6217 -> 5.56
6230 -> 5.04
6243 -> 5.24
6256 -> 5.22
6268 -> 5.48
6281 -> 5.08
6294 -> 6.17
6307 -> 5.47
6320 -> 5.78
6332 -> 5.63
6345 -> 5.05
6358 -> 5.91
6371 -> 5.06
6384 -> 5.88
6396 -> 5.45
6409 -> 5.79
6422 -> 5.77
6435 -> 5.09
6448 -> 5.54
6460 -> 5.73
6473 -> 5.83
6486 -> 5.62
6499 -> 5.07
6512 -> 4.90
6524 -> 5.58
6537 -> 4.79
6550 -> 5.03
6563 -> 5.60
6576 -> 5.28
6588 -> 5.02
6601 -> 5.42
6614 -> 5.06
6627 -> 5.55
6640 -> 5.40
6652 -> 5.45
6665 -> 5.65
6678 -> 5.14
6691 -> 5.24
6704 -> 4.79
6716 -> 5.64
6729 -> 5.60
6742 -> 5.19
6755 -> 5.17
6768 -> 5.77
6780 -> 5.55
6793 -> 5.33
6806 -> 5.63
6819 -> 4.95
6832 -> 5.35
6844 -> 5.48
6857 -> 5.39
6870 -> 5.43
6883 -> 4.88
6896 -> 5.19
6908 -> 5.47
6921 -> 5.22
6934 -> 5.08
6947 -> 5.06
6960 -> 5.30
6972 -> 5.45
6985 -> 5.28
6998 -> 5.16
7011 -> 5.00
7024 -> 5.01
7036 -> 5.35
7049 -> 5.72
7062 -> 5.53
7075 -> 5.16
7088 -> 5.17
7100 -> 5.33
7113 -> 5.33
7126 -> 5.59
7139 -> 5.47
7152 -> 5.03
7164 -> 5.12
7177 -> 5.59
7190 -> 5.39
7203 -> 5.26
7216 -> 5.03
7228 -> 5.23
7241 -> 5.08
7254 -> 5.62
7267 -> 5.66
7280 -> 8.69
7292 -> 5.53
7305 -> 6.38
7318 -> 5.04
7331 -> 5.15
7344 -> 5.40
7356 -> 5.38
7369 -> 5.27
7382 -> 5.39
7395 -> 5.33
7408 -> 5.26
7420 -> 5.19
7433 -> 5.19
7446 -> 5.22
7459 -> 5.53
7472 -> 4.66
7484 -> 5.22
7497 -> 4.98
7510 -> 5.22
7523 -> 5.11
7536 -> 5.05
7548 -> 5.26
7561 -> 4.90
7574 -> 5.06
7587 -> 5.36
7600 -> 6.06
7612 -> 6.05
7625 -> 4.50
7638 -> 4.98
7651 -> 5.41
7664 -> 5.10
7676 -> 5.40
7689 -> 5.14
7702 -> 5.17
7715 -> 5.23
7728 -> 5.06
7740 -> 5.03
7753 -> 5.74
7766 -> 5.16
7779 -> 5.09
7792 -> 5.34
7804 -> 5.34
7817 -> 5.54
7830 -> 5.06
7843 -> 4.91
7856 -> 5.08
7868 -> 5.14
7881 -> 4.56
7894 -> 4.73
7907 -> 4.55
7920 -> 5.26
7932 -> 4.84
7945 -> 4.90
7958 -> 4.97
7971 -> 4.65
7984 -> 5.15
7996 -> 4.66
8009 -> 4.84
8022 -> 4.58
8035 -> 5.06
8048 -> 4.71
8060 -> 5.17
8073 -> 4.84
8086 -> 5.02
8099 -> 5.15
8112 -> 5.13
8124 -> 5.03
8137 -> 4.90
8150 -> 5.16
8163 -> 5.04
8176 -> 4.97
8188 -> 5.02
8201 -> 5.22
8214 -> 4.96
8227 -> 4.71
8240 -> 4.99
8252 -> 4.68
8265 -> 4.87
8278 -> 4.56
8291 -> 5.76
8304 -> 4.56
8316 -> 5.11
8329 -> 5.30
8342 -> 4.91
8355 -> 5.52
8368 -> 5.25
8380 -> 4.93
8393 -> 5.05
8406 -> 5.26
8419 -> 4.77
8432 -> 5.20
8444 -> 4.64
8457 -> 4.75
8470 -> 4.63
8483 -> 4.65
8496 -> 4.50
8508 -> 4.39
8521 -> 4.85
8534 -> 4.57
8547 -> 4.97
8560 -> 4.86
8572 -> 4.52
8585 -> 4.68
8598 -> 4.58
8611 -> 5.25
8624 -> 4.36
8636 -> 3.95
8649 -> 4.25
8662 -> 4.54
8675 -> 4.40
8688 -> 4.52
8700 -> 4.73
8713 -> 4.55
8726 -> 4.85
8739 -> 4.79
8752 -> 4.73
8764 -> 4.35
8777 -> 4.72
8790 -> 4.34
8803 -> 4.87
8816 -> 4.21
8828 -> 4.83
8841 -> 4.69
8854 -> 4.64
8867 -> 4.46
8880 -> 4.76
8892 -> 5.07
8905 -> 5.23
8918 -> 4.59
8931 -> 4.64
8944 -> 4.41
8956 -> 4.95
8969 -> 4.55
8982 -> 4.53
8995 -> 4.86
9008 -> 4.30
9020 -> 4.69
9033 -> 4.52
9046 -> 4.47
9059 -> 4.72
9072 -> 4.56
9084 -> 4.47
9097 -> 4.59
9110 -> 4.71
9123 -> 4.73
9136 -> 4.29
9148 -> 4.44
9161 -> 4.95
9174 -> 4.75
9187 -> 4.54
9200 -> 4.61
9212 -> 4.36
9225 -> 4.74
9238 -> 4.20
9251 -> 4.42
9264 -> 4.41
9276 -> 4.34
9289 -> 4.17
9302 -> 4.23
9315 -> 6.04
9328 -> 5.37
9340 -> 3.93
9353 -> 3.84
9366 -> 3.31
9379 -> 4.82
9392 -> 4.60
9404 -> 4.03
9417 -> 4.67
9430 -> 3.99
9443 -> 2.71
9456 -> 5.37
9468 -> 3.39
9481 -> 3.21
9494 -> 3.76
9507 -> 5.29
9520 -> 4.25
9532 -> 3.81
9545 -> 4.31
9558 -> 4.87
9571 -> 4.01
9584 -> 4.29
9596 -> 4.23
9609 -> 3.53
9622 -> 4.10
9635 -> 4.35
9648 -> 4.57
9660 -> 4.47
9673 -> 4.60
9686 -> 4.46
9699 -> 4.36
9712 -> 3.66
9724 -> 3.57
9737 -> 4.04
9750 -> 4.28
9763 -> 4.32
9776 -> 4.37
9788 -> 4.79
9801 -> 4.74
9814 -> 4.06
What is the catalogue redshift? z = 0.11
